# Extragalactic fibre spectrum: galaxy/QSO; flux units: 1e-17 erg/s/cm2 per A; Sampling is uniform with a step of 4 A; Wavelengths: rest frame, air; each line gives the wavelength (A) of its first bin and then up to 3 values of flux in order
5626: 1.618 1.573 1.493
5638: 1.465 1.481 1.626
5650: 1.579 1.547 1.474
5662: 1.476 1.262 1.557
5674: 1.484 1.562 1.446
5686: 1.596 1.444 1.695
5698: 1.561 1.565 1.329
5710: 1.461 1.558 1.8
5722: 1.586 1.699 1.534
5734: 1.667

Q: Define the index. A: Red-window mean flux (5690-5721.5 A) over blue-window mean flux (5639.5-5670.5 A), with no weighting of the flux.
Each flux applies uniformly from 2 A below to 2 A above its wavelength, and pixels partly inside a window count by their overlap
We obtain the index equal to 1.04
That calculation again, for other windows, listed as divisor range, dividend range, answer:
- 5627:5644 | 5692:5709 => 1.02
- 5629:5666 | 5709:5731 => 1.07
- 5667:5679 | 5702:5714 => 0.96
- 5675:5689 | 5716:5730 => 1.10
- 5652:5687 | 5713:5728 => 1.12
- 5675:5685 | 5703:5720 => 1.02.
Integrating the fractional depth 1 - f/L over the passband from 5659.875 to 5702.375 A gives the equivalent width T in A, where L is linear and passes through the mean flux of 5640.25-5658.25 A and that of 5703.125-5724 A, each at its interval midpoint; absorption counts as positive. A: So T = 1.0 A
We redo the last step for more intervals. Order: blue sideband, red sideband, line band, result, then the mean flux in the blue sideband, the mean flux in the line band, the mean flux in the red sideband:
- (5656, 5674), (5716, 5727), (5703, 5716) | 1.5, 1.45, 1.46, 1.69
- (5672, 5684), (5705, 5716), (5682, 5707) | -0.9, 1.5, 1.53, 1.46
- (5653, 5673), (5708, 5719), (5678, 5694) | -0.1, 1.46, 1.53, 1.59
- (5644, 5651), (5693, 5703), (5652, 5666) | 1.2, 1.61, 1.47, 1.6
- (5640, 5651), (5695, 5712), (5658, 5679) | 0.9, 1.56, 1.46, 1.49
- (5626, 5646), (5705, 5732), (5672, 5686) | 0.4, 1.53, 1.51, 1.58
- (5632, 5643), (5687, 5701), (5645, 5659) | -0.5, 1.48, 1.56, 1.57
